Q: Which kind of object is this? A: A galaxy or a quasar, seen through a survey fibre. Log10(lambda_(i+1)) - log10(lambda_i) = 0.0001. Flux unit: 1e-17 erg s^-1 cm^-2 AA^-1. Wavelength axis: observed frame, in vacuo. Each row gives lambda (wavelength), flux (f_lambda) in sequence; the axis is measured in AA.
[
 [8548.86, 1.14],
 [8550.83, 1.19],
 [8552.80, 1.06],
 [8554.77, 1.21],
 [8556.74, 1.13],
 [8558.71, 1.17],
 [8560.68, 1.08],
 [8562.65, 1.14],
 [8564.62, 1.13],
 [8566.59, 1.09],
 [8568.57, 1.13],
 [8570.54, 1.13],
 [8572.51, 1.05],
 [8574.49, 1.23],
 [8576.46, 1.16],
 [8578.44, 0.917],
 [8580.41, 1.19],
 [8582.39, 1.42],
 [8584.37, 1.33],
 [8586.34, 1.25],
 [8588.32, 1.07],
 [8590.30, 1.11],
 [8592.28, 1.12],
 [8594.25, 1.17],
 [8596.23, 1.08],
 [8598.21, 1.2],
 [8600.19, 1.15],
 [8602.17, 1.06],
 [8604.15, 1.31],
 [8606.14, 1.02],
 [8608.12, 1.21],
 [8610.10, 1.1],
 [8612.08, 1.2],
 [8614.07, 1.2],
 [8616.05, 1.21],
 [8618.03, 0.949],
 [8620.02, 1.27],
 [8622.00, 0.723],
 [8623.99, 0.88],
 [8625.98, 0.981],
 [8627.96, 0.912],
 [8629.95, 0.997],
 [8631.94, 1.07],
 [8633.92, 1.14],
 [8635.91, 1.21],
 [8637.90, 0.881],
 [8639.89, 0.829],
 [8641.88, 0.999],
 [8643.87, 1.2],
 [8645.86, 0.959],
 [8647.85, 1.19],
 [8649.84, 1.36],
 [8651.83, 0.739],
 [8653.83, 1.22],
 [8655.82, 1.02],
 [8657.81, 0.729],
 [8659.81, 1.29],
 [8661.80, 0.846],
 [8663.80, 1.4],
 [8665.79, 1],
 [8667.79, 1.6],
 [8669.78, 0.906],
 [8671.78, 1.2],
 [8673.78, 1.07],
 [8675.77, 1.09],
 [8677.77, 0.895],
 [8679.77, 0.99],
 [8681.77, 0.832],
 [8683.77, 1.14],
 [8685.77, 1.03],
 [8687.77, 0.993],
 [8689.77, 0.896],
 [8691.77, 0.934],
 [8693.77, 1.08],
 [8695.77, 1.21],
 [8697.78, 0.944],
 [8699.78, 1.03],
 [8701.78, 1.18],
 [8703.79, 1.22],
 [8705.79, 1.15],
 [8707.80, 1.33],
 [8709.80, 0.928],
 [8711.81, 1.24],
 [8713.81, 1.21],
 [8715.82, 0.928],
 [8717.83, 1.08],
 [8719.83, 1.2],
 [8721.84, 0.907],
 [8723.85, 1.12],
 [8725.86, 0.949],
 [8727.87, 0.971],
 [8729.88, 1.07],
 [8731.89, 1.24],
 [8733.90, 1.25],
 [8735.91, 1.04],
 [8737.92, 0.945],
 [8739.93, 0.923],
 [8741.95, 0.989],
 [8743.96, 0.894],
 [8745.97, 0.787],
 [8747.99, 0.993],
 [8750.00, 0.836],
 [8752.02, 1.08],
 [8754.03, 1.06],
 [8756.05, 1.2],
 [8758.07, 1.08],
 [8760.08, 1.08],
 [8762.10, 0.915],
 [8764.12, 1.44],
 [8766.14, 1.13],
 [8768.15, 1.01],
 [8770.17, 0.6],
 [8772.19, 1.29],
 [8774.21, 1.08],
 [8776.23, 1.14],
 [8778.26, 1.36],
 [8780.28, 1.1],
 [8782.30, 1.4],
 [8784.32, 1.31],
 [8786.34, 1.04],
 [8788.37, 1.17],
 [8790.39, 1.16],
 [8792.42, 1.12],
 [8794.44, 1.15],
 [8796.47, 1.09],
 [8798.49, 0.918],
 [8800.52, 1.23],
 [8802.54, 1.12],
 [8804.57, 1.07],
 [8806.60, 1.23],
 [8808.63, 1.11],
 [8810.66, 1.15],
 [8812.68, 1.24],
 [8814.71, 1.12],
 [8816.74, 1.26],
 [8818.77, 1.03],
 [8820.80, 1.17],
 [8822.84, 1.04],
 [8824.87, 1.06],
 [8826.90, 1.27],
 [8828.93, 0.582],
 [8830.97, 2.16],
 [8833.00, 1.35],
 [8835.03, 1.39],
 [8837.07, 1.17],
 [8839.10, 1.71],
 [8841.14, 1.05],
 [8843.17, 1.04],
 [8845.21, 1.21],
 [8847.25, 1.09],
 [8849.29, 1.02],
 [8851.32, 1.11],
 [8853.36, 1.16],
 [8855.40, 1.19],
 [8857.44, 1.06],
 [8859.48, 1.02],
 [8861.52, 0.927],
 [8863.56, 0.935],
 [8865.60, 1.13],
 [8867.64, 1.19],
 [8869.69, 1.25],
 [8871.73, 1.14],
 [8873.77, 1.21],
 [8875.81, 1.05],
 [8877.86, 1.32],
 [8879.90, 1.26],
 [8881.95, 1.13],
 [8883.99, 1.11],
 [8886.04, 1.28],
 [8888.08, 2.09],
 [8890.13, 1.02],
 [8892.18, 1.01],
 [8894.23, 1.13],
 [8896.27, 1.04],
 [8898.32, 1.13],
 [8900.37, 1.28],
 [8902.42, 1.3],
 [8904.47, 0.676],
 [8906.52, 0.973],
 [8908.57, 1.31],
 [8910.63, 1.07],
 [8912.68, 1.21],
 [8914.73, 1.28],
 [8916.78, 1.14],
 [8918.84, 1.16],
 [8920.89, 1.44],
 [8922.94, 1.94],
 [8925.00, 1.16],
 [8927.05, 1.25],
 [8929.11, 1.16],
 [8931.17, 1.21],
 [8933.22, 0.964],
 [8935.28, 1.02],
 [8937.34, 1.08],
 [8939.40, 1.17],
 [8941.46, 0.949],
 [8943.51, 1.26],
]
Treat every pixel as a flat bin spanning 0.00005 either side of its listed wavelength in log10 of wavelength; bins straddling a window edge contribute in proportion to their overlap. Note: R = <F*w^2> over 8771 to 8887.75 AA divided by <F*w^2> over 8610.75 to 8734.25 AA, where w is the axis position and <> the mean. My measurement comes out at 1.14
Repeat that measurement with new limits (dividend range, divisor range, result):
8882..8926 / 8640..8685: 1.21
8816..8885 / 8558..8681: 1.12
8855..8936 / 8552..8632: 1.13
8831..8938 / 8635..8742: 1.17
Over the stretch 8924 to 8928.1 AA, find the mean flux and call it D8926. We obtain 1.21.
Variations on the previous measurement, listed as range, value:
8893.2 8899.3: 1.1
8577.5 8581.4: 1.06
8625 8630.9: 0.964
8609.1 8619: 1.13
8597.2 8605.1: 1.18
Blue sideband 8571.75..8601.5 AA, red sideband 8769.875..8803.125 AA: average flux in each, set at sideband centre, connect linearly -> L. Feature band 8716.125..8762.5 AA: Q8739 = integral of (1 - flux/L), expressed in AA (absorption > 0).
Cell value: 5.0 AA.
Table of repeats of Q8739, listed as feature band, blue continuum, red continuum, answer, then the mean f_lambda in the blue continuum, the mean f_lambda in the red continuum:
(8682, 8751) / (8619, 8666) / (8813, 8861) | 2.9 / 1.04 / 1.18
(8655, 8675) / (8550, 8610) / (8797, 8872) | 0.8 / 1.15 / 1.16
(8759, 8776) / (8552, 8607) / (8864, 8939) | 1.5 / 1.15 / 1.2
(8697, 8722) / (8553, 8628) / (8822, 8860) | 1.0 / 1.13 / 1.2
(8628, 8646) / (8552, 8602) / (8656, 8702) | 1.0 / 1.15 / 1.05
